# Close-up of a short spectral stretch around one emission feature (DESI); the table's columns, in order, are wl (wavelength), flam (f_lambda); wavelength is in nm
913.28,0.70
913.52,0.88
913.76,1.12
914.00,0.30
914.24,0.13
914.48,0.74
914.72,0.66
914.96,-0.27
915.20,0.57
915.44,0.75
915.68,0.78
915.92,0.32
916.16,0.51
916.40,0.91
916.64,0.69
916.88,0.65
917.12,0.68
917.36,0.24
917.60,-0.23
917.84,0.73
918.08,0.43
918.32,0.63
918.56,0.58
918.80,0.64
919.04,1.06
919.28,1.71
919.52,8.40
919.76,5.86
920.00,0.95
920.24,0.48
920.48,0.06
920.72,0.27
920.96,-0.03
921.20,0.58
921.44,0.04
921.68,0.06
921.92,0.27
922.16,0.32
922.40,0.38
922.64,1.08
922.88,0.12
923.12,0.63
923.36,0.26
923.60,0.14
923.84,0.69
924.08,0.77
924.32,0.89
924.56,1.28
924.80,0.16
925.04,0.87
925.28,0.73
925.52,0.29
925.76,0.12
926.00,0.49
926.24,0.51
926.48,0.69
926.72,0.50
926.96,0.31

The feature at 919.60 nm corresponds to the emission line [O III]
